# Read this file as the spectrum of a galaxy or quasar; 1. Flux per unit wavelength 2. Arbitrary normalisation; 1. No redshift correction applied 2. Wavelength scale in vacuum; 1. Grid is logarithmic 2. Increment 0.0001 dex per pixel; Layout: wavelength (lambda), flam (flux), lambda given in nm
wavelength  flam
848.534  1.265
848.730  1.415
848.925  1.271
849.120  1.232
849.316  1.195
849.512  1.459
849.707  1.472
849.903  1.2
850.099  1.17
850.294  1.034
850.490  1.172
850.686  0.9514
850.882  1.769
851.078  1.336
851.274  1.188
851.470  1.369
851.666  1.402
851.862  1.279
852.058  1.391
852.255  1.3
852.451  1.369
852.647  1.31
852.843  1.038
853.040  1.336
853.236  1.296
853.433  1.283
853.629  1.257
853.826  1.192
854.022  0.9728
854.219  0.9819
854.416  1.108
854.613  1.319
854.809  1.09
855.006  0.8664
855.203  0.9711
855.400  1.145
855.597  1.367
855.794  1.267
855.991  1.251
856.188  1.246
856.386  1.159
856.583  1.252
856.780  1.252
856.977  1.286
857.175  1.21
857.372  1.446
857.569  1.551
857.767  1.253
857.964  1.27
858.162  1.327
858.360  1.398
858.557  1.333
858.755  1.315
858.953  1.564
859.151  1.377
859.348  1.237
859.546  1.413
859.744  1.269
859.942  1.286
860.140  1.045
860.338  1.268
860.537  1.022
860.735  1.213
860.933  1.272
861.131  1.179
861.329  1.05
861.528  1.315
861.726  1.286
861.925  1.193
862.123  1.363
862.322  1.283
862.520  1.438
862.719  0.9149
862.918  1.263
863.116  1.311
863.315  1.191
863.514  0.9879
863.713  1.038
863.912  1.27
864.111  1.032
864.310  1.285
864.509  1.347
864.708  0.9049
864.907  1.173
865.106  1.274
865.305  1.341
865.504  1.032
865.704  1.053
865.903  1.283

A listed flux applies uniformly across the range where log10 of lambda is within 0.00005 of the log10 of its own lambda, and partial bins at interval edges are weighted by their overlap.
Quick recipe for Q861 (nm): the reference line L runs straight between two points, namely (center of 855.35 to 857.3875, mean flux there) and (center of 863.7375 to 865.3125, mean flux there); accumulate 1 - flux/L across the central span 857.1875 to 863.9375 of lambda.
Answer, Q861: -0.22 nm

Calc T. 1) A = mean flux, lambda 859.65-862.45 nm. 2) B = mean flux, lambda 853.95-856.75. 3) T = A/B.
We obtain 1.1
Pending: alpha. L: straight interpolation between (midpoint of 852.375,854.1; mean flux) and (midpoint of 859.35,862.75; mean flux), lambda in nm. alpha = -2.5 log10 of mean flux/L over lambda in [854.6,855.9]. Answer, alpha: 0.09 mag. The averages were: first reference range 1.23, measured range 1.14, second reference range 1.23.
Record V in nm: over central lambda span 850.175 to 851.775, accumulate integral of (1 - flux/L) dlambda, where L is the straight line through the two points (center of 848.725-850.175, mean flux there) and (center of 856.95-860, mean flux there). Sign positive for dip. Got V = 0.04 nm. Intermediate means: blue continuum 1.3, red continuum 1.35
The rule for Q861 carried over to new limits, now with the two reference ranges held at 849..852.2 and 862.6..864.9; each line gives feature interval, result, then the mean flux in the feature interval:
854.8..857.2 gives 0.09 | 1.18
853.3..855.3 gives 0.23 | 1.11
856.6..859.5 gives -0.33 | 1.34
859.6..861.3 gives -0.02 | 1.19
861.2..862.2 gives -0.06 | 1.24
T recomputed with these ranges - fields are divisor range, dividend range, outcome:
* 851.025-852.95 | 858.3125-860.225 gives 1.02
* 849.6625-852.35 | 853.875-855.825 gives 0.86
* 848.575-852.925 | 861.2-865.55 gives 0.93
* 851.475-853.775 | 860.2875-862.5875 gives 0.95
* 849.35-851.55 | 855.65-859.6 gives 1.03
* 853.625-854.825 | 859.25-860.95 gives 1.09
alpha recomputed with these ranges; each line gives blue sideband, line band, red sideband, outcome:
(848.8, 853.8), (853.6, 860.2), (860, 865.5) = -0.006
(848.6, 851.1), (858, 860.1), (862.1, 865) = -0.107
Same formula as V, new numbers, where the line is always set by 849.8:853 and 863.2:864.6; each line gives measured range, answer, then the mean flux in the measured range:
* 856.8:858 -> -0.11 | 1.33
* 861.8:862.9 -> -0.06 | 1.24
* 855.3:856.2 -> -0.02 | 1.26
